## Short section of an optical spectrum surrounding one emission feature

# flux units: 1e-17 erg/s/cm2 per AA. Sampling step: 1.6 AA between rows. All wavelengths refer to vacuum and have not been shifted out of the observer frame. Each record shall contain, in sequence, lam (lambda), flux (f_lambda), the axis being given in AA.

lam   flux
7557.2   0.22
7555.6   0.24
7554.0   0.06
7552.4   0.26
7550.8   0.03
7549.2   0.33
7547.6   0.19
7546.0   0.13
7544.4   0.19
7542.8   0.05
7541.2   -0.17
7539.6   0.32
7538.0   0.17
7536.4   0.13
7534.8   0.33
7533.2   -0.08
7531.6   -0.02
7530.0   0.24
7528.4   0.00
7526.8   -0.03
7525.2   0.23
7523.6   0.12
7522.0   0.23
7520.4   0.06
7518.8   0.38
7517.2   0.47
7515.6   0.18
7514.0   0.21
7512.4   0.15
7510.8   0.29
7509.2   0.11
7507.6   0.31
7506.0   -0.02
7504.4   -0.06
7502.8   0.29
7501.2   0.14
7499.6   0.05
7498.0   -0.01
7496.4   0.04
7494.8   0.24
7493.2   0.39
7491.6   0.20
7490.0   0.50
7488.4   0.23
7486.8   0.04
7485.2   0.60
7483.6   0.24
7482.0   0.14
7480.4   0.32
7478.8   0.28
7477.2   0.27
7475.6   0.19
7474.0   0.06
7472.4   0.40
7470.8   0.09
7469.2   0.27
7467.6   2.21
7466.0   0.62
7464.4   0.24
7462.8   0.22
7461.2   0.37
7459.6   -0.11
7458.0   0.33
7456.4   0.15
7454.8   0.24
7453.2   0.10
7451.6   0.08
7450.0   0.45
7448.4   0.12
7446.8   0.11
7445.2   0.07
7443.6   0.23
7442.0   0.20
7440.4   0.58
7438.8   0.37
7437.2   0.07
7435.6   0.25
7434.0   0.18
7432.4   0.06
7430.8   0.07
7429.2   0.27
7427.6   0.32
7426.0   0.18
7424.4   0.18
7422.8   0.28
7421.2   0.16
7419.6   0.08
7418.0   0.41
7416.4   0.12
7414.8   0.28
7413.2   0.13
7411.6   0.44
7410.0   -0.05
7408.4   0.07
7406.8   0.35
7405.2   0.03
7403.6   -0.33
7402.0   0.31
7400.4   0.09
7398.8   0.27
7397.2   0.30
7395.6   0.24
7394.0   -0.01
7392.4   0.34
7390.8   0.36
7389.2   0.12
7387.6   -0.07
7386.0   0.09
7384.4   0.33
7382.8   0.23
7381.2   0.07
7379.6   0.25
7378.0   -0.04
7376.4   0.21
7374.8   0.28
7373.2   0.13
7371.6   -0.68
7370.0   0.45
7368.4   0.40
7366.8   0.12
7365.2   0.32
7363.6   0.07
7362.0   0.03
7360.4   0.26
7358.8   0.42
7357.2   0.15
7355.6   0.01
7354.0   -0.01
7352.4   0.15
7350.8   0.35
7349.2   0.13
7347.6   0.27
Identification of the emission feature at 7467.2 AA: H-alpha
